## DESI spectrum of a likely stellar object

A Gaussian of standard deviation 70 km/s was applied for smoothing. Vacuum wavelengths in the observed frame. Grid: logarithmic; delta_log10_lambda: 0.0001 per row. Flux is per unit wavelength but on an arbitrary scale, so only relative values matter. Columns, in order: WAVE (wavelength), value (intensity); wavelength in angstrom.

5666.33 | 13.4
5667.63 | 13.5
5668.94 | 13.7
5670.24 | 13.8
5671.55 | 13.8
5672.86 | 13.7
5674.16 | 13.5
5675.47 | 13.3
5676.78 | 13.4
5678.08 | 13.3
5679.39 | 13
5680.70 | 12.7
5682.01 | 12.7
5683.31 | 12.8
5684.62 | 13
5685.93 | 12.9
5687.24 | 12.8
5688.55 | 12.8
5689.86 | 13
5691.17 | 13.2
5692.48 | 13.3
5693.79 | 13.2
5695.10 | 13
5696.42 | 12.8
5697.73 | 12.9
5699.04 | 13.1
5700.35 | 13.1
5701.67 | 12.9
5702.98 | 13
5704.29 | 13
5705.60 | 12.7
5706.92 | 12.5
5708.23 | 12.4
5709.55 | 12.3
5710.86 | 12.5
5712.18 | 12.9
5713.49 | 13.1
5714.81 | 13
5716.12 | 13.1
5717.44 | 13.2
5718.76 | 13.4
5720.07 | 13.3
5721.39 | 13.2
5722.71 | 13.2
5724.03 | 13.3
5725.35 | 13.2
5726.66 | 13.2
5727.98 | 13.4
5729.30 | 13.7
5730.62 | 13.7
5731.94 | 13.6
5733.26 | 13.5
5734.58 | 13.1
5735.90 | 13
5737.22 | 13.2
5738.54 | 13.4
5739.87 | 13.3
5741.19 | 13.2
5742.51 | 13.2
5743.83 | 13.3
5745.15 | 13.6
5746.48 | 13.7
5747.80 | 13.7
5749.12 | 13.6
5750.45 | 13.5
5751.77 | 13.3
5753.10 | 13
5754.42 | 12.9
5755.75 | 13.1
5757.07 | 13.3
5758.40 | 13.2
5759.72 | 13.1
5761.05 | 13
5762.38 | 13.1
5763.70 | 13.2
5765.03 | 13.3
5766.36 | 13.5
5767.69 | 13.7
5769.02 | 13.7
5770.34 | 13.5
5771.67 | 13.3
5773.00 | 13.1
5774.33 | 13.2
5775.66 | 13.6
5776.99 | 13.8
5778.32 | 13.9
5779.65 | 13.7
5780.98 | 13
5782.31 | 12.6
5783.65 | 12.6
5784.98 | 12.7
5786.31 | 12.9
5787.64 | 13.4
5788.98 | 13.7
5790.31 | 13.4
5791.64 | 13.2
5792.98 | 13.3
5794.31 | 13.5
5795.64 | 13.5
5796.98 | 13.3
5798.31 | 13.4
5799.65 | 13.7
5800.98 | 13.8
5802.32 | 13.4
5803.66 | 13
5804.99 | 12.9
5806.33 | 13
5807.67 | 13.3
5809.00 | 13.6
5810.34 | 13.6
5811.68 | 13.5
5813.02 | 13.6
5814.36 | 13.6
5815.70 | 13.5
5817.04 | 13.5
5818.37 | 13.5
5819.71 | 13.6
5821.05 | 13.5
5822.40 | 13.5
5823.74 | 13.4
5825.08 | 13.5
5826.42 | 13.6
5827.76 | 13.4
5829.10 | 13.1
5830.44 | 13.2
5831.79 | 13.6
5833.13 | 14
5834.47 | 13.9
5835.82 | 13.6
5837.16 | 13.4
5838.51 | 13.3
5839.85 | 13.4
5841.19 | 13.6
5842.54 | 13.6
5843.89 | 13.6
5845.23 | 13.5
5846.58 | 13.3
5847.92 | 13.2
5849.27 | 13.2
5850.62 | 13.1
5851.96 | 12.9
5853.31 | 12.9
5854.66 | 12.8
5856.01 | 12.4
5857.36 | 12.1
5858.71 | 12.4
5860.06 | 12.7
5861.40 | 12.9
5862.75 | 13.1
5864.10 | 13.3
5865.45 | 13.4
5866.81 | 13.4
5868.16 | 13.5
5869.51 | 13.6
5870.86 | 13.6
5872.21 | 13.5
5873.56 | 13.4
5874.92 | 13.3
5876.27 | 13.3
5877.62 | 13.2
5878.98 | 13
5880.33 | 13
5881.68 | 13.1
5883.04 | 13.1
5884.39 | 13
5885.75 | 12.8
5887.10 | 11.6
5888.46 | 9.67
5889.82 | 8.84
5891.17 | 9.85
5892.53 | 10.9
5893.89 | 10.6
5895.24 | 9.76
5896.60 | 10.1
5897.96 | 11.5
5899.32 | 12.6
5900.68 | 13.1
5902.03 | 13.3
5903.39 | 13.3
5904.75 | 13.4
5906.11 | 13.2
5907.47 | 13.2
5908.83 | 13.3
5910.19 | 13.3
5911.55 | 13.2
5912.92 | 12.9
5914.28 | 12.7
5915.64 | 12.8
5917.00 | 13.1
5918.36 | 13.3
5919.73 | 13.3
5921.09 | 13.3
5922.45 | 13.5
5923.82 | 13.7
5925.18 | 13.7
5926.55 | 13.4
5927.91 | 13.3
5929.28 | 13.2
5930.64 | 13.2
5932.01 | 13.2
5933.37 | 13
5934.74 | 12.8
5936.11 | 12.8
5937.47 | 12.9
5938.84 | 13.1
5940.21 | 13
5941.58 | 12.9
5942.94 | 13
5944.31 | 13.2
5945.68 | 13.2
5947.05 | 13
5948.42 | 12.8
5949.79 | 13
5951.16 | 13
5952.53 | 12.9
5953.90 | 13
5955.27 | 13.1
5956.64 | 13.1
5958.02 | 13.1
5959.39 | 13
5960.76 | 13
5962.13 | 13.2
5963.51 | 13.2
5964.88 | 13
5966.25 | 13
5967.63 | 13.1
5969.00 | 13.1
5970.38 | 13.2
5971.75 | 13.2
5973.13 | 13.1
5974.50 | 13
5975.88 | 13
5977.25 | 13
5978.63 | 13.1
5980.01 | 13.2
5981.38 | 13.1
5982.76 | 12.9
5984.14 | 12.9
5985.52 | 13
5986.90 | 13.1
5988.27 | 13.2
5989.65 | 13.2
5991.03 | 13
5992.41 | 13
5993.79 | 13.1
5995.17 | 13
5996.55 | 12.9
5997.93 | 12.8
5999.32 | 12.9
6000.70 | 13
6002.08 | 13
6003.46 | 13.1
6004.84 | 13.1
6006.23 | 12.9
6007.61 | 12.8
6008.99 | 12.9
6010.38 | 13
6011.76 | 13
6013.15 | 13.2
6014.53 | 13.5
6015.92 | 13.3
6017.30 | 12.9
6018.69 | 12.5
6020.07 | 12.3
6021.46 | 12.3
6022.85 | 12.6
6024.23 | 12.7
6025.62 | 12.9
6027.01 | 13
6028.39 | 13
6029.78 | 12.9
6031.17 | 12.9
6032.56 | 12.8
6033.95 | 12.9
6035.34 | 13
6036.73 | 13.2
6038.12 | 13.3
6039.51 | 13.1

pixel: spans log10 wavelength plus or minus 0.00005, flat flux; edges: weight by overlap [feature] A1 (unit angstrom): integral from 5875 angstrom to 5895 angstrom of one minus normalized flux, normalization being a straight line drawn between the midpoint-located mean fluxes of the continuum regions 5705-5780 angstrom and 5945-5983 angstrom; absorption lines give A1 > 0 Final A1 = 1.9 angstrom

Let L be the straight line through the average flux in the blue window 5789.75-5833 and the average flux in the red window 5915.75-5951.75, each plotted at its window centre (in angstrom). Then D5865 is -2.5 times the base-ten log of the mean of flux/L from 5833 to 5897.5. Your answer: 0.05 mag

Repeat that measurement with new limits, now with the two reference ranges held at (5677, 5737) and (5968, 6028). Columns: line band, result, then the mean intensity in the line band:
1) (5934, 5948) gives 0.001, 13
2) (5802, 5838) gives -0.035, 13.5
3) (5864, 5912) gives 0.044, 12.5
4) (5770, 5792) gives -0.019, 13.3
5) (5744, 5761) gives -0.023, 13.3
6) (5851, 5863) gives 0.027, 12.7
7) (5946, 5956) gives 0.001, 13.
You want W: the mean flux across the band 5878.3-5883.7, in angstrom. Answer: 13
